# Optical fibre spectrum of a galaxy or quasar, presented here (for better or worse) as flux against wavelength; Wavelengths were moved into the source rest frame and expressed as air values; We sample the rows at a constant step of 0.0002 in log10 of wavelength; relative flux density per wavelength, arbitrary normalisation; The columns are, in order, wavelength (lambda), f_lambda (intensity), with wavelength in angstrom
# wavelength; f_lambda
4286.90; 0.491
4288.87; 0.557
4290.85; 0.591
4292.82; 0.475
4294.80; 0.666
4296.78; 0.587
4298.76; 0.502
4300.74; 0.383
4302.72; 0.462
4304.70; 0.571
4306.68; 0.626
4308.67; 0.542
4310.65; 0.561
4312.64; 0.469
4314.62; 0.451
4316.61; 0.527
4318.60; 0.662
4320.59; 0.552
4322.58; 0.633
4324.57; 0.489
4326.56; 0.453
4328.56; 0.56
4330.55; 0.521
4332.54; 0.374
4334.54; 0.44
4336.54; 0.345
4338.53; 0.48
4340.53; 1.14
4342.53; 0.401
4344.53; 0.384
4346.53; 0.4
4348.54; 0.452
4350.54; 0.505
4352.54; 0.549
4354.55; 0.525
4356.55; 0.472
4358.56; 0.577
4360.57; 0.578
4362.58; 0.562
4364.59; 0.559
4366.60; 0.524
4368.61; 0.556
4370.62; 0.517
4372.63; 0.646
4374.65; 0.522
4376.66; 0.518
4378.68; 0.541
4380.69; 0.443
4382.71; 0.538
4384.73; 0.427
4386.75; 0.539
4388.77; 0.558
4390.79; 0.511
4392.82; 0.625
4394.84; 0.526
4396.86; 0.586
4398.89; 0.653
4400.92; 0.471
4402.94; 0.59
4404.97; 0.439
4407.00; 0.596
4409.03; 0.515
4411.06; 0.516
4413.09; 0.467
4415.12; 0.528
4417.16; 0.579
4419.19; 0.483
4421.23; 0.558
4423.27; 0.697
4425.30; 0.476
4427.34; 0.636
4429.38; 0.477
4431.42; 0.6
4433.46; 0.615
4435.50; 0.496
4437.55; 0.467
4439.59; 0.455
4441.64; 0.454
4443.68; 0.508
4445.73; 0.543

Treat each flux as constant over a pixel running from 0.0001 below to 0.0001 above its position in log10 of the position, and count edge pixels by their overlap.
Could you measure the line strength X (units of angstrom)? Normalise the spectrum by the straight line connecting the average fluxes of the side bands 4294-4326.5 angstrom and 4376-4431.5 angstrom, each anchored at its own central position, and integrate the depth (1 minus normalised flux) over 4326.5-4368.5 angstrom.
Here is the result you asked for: 1.7 angstrom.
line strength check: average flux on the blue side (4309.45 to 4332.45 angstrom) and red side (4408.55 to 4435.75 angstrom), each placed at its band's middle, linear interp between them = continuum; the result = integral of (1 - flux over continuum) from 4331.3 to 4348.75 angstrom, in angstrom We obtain 1.3 angstrom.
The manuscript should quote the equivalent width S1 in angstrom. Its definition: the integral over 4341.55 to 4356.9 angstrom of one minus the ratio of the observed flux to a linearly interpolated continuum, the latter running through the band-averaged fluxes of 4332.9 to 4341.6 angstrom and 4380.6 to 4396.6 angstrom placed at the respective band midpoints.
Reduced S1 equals 2.9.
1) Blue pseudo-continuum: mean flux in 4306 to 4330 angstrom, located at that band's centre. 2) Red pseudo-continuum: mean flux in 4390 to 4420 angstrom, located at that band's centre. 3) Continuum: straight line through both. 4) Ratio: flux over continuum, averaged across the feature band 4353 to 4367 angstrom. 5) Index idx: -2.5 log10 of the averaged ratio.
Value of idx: 0.00 mag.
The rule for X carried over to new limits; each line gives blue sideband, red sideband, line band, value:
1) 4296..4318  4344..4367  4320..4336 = 0.5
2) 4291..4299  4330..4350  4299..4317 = 1.2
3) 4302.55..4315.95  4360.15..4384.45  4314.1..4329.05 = -0.3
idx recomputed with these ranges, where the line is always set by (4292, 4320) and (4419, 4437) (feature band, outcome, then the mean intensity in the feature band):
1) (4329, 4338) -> 0.24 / 0.432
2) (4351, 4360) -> 0.03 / 0.531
